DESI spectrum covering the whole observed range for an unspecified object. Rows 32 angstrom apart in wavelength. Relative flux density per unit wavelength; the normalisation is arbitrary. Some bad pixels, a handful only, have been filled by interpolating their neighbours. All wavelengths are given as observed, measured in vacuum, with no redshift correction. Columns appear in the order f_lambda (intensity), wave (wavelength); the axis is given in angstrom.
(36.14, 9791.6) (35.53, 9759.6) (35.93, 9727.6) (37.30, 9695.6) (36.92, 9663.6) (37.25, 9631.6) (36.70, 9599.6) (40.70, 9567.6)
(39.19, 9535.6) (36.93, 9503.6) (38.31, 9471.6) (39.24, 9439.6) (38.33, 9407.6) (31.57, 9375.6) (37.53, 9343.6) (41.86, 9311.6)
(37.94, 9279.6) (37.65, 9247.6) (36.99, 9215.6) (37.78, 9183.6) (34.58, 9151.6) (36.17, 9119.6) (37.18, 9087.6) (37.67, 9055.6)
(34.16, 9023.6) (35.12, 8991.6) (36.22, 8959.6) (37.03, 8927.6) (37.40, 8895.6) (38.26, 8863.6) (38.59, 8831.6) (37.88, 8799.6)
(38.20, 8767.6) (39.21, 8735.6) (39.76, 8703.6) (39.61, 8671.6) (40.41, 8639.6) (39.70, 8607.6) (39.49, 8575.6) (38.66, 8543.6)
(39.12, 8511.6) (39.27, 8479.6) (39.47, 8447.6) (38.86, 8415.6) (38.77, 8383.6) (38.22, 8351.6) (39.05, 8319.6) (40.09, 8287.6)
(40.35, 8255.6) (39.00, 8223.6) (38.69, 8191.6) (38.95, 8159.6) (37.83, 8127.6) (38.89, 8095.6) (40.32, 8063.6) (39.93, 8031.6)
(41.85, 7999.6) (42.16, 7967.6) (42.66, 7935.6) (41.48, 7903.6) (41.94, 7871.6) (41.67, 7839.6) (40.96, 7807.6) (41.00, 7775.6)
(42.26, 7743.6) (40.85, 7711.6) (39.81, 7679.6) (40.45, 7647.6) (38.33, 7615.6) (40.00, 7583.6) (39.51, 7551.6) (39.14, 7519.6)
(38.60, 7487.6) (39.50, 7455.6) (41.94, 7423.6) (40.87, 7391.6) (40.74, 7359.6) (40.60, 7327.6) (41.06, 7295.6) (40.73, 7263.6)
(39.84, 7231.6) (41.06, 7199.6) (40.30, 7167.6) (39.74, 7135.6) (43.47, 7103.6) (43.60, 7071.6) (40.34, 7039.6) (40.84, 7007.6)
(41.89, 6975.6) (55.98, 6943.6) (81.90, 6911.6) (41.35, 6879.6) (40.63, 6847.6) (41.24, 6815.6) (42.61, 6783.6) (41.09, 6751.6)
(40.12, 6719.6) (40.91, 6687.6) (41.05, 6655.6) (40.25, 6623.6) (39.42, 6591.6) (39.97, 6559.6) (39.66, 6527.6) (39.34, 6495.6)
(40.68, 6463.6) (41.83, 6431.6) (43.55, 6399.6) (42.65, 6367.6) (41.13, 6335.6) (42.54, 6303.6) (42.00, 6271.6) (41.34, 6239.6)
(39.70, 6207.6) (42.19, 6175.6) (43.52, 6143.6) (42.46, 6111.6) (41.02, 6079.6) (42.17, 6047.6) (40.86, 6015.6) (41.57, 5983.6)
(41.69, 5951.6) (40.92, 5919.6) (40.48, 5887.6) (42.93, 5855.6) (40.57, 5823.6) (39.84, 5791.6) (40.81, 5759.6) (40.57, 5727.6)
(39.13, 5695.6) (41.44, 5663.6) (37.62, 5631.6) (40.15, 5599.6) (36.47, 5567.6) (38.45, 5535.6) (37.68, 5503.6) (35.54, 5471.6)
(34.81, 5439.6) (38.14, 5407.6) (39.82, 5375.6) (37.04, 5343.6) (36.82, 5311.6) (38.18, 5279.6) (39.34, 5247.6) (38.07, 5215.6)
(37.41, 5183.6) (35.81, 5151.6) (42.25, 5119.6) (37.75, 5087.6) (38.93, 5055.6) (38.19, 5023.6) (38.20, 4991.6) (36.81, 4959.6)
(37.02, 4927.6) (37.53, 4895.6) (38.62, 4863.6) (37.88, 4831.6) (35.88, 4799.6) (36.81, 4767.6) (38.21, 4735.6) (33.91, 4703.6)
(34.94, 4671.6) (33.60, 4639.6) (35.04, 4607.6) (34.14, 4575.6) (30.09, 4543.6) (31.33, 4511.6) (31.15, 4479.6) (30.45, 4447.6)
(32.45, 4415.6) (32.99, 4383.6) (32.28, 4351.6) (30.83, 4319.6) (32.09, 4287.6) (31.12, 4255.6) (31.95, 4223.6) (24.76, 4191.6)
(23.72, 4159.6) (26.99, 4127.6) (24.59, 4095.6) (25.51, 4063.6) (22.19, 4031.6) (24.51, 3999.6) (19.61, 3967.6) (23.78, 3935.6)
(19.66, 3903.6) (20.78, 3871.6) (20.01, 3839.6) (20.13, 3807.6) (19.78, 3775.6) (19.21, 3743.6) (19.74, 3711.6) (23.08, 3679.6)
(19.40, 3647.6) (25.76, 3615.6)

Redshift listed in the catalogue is 0.05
